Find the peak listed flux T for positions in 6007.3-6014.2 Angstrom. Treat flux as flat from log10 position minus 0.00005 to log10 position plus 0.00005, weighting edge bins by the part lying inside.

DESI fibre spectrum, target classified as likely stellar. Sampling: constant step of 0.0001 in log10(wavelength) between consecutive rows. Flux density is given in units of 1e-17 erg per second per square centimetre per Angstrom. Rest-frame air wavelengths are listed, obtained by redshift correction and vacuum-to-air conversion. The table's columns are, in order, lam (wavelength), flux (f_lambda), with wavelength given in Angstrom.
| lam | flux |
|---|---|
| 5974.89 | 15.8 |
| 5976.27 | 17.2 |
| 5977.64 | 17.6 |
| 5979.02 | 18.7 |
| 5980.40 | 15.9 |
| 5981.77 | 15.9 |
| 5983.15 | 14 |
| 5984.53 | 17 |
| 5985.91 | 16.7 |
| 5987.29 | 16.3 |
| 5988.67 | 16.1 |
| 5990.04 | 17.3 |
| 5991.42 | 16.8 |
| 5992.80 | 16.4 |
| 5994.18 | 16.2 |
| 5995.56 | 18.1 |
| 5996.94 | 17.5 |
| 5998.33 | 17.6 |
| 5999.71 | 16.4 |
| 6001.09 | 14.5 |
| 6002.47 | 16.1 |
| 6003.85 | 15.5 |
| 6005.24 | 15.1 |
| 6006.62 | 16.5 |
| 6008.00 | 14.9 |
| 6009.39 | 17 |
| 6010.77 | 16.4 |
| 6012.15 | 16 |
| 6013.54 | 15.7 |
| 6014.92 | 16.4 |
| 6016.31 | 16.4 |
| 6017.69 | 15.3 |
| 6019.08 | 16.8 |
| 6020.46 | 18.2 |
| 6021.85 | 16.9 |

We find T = 17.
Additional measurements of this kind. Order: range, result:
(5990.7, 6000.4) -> 18.1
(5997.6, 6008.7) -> 17.6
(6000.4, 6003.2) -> 16.1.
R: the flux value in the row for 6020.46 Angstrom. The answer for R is 18.2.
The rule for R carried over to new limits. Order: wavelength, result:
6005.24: 15.1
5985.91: 16.7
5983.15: 14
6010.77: 16.4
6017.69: 15.3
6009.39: 17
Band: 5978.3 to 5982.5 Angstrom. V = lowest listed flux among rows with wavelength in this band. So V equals 15.9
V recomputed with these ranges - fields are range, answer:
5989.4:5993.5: 16.4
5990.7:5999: 16.2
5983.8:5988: 16.3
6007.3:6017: 14.9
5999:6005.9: 14.5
